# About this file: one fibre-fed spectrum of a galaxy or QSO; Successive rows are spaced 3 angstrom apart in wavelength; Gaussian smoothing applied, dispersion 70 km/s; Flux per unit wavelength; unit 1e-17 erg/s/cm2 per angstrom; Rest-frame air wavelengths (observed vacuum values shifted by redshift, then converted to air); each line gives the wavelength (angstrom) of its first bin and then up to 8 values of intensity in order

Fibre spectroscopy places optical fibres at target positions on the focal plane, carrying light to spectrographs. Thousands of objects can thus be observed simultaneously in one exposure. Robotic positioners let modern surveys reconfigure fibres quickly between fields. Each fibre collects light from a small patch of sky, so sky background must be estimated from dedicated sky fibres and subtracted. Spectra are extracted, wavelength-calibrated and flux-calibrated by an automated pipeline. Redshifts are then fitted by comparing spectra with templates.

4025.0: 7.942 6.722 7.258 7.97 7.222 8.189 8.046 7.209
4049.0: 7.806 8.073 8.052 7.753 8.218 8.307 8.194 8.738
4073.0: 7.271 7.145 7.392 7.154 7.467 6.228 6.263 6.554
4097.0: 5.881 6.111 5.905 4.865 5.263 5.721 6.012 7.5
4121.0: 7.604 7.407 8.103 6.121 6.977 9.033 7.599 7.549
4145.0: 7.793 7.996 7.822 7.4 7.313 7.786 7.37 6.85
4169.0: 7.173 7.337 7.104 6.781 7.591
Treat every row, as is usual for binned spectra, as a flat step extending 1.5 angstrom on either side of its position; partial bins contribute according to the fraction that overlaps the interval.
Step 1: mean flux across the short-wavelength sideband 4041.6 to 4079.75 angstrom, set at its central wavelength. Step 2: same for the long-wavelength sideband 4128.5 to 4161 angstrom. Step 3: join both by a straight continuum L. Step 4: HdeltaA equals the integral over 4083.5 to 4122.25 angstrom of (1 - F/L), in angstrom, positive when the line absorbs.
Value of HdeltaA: 7.4 angstrom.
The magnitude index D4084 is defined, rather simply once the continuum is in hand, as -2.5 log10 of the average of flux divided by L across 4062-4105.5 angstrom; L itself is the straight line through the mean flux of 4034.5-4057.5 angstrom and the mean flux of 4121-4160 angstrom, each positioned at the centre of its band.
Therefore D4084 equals 0.106 mag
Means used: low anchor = 7.8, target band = 7.01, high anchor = 7.6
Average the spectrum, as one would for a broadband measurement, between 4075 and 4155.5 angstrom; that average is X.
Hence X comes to 6.92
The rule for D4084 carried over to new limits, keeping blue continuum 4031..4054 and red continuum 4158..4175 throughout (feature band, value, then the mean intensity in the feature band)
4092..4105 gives 0.24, 6.07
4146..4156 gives -0.05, 7.72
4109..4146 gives 0.03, 7.2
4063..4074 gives -0.07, 8.16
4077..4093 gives 0.10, 6.9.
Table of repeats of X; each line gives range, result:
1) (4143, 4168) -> 7.53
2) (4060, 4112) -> 6.83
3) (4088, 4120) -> 6.04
